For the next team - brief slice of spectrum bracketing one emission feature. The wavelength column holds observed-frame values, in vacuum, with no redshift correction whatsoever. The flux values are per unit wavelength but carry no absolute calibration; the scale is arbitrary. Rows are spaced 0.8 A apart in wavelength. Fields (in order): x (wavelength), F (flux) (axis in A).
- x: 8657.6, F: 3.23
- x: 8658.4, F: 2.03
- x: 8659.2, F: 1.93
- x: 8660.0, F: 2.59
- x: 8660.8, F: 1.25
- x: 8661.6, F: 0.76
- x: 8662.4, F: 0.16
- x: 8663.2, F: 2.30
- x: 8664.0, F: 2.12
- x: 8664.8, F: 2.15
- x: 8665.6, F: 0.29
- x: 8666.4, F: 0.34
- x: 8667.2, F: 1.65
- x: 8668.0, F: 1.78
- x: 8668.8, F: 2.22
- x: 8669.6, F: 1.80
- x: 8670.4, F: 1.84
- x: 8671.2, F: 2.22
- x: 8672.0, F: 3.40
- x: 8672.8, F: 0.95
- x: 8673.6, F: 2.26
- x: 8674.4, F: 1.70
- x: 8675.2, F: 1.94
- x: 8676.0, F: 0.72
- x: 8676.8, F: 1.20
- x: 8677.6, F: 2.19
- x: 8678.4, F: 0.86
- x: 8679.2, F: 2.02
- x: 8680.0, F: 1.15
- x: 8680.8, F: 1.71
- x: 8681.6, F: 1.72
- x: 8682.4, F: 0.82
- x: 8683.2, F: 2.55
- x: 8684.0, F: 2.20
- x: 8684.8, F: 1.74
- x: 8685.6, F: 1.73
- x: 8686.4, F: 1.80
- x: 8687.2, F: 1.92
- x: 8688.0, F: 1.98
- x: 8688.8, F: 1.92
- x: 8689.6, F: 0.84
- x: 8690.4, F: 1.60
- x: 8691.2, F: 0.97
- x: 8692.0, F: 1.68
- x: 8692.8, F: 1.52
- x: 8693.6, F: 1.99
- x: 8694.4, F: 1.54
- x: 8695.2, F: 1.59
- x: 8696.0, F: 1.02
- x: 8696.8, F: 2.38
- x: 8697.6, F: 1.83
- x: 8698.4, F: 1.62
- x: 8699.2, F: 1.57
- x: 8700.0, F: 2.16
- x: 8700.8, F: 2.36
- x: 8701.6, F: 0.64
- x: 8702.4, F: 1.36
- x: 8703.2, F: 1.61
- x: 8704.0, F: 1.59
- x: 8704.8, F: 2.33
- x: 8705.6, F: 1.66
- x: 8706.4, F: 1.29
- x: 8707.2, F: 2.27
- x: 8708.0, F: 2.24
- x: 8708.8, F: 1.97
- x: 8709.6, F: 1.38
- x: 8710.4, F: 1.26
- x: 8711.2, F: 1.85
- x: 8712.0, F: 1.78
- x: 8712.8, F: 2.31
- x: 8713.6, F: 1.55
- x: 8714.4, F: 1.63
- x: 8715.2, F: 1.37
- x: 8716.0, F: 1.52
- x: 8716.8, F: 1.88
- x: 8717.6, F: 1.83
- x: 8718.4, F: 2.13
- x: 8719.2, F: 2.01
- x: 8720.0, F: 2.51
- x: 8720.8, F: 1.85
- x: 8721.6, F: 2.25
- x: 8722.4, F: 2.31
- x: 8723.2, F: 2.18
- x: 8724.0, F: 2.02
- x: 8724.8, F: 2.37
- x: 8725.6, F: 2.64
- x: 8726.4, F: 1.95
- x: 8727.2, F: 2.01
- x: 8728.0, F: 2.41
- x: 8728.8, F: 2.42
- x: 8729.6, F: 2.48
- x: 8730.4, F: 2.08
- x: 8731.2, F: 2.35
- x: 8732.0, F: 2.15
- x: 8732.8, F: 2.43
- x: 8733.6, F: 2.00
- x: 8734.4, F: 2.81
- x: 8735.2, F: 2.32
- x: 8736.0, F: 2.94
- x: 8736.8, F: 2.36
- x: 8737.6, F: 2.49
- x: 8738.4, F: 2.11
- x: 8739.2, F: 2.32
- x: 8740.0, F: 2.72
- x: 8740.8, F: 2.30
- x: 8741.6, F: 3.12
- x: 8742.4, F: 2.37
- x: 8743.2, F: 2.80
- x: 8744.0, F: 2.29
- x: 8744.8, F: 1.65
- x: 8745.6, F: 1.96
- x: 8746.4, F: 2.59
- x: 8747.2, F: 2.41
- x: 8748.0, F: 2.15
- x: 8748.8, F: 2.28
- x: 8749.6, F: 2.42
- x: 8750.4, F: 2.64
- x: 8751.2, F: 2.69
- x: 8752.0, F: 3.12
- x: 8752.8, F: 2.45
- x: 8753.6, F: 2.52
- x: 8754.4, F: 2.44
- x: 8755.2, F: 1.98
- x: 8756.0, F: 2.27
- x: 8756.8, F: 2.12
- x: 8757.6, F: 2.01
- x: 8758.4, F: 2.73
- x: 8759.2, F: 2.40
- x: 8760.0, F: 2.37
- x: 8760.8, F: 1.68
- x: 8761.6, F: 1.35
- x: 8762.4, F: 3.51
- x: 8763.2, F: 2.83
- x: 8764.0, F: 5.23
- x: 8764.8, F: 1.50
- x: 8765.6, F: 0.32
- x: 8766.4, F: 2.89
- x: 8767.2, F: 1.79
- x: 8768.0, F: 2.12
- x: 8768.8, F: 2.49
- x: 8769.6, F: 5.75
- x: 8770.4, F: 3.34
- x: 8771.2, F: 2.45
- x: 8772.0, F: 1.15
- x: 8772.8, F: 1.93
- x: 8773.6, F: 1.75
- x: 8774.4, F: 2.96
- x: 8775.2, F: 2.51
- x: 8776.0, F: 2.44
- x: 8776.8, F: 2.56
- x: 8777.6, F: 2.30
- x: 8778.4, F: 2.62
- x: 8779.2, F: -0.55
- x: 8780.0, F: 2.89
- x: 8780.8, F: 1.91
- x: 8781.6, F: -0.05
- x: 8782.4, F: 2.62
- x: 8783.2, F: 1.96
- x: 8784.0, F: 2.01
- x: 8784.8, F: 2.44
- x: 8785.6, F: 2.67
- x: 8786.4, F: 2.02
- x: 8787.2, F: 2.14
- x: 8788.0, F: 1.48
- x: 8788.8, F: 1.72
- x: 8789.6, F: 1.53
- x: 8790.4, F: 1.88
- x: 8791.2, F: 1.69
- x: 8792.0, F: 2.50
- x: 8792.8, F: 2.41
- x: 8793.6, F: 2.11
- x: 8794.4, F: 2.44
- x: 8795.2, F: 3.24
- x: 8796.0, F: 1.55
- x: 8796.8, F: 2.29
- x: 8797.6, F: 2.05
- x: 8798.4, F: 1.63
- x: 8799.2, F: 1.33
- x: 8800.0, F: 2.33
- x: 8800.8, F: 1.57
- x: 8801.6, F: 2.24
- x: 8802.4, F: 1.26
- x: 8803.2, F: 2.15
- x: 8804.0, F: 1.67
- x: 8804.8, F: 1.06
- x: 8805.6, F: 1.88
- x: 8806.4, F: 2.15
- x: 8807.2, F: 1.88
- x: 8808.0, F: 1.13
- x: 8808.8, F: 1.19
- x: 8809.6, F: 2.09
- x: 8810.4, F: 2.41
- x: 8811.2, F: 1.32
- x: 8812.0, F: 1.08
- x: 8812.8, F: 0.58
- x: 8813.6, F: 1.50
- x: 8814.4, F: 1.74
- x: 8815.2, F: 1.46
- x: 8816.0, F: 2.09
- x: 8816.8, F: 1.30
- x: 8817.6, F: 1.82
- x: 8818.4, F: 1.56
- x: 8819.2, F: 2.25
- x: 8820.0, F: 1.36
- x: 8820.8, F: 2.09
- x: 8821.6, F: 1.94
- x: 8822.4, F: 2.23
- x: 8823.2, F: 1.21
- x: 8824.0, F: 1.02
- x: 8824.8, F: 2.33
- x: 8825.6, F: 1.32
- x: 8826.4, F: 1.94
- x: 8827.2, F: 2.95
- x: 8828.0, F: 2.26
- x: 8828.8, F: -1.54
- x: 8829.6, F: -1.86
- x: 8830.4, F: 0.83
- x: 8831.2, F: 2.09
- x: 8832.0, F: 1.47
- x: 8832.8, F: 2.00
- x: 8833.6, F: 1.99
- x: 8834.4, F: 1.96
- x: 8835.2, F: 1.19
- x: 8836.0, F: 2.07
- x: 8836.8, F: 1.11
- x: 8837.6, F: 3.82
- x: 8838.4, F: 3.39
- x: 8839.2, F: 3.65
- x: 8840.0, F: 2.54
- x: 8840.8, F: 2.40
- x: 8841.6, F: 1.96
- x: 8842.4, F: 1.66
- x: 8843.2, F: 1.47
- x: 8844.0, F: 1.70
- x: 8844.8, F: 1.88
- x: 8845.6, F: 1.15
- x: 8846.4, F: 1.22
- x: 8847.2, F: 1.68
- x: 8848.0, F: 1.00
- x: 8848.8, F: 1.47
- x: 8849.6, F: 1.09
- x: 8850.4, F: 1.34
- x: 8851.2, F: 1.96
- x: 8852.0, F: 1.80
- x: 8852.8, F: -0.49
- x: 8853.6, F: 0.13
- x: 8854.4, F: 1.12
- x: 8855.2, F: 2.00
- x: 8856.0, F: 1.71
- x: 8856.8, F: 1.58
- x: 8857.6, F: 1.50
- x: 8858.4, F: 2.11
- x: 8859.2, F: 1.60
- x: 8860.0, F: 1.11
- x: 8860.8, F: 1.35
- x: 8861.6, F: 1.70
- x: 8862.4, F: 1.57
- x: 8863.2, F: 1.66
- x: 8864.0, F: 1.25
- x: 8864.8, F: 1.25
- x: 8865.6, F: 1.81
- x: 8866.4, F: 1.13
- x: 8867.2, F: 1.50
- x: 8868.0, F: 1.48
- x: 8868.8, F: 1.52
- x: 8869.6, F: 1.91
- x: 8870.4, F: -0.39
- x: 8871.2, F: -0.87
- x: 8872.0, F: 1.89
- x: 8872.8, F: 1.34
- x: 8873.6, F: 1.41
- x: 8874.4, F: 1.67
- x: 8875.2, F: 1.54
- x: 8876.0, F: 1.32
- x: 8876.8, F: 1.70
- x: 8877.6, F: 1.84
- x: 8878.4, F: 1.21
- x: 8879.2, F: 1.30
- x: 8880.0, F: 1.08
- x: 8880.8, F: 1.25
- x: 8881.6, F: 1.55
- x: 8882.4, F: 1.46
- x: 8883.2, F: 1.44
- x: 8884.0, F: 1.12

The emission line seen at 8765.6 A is Mg II 2798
